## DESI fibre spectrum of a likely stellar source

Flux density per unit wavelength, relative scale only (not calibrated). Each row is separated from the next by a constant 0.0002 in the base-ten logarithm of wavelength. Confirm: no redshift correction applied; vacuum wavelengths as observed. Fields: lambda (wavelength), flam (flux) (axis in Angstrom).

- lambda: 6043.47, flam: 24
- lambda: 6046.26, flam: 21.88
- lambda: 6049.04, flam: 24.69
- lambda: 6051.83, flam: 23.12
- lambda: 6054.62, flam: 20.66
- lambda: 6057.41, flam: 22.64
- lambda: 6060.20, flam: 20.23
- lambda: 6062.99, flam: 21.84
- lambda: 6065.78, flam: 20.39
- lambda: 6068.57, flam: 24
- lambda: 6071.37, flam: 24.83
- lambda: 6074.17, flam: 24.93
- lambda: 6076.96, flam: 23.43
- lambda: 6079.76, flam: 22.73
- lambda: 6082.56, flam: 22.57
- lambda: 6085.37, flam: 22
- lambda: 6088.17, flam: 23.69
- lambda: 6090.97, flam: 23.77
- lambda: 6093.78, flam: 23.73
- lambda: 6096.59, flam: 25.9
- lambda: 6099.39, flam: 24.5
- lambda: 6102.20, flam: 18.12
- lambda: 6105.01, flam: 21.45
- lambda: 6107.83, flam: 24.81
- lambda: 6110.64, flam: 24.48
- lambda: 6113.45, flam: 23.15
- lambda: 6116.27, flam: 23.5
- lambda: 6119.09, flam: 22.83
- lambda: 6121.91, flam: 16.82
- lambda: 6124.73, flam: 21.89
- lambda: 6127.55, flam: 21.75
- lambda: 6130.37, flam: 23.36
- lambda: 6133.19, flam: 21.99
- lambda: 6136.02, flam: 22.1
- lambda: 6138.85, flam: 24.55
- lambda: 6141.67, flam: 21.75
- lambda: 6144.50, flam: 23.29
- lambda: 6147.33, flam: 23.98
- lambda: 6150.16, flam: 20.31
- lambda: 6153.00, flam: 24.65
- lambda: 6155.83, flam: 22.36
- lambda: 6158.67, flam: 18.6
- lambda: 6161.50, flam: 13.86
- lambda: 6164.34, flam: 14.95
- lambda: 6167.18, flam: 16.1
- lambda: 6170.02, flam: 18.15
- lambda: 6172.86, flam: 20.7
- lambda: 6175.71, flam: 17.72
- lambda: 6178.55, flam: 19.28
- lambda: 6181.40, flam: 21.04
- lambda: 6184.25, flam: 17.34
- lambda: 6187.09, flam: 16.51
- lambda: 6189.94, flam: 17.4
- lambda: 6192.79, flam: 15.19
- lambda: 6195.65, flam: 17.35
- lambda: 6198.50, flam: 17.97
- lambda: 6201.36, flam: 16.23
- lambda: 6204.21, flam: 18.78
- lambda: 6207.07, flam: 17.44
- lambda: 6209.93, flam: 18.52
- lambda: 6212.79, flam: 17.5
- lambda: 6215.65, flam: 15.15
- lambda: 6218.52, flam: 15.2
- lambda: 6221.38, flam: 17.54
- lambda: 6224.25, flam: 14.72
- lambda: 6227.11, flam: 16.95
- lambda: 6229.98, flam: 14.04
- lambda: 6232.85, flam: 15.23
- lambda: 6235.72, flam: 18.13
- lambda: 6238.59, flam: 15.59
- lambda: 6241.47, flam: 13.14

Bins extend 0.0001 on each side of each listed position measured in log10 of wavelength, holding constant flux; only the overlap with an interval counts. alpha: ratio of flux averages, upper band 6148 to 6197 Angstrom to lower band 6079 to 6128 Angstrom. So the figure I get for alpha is 0.81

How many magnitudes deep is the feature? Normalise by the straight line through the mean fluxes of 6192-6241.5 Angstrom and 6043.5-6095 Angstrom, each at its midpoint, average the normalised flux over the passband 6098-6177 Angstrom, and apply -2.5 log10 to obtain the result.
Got -0.063 mag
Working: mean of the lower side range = 22.9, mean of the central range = 21.1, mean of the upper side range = 16.5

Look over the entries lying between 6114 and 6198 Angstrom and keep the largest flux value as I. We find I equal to 24.65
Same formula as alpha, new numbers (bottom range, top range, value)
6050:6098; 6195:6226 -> 0.74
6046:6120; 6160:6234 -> 0.74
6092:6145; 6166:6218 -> 0.78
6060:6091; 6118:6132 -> 0.93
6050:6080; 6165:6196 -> 0.79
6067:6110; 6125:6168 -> 0.90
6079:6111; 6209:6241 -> 0.70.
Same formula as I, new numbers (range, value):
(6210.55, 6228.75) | 17.54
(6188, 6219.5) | 18.78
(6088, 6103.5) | 25.9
